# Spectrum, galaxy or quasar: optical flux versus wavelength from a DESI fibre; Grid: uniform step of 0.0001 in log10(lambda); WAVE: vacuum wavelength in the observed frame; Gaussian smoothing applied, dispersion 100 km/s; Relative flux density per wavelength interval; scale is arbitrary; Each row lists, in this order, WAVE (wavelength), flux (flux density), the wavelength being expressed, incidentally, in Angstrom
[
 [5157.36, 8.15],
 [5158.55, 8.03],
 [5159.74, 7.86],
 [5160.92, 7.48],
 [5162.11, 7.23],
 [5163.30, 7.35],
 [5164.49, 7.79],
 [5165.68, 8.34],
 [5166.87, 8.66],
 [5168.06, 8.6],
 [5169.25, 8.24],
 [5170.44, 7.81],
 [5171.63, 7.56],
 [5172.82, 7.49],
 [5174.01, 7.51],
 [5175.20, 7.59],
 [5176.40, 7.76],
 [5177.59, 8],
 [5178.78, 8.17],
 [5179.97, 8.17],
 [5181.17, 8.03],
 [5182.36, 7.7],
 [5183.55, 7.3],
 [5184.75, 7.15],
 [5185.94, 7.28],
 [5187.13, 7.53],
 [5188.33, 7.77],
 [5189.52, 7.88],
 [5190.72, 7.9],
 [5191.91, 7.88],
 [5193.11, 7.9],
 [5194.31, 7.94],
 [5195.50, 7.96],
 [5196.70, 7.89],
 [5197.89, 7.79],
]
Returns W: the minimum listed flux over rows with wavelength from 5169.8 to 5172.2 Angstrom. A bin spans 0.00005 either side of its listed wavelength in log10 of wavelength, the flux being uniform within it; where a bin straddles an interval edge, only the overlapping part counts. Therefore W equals 7.56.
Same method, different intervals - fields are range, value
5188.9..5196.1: 7.88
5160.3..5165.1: 7.23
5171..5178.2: 7.49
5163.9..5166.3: 7.79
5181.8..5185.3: 7.15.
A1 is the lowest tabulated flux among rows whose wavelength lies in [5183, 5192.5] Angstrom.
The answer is 7.15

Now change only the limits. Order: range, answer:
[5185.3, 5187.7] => 7.28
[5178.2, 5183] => 7.7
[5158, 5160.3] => 7.86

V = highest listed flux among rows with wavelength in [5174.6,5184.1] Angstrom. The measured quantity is 8.17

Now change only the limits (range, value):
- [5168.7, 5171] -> 8.24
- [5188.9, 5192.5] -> 7.9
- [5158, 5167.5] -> 8.66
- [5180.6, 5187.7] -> 8.03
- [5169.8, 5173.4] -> 7.81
